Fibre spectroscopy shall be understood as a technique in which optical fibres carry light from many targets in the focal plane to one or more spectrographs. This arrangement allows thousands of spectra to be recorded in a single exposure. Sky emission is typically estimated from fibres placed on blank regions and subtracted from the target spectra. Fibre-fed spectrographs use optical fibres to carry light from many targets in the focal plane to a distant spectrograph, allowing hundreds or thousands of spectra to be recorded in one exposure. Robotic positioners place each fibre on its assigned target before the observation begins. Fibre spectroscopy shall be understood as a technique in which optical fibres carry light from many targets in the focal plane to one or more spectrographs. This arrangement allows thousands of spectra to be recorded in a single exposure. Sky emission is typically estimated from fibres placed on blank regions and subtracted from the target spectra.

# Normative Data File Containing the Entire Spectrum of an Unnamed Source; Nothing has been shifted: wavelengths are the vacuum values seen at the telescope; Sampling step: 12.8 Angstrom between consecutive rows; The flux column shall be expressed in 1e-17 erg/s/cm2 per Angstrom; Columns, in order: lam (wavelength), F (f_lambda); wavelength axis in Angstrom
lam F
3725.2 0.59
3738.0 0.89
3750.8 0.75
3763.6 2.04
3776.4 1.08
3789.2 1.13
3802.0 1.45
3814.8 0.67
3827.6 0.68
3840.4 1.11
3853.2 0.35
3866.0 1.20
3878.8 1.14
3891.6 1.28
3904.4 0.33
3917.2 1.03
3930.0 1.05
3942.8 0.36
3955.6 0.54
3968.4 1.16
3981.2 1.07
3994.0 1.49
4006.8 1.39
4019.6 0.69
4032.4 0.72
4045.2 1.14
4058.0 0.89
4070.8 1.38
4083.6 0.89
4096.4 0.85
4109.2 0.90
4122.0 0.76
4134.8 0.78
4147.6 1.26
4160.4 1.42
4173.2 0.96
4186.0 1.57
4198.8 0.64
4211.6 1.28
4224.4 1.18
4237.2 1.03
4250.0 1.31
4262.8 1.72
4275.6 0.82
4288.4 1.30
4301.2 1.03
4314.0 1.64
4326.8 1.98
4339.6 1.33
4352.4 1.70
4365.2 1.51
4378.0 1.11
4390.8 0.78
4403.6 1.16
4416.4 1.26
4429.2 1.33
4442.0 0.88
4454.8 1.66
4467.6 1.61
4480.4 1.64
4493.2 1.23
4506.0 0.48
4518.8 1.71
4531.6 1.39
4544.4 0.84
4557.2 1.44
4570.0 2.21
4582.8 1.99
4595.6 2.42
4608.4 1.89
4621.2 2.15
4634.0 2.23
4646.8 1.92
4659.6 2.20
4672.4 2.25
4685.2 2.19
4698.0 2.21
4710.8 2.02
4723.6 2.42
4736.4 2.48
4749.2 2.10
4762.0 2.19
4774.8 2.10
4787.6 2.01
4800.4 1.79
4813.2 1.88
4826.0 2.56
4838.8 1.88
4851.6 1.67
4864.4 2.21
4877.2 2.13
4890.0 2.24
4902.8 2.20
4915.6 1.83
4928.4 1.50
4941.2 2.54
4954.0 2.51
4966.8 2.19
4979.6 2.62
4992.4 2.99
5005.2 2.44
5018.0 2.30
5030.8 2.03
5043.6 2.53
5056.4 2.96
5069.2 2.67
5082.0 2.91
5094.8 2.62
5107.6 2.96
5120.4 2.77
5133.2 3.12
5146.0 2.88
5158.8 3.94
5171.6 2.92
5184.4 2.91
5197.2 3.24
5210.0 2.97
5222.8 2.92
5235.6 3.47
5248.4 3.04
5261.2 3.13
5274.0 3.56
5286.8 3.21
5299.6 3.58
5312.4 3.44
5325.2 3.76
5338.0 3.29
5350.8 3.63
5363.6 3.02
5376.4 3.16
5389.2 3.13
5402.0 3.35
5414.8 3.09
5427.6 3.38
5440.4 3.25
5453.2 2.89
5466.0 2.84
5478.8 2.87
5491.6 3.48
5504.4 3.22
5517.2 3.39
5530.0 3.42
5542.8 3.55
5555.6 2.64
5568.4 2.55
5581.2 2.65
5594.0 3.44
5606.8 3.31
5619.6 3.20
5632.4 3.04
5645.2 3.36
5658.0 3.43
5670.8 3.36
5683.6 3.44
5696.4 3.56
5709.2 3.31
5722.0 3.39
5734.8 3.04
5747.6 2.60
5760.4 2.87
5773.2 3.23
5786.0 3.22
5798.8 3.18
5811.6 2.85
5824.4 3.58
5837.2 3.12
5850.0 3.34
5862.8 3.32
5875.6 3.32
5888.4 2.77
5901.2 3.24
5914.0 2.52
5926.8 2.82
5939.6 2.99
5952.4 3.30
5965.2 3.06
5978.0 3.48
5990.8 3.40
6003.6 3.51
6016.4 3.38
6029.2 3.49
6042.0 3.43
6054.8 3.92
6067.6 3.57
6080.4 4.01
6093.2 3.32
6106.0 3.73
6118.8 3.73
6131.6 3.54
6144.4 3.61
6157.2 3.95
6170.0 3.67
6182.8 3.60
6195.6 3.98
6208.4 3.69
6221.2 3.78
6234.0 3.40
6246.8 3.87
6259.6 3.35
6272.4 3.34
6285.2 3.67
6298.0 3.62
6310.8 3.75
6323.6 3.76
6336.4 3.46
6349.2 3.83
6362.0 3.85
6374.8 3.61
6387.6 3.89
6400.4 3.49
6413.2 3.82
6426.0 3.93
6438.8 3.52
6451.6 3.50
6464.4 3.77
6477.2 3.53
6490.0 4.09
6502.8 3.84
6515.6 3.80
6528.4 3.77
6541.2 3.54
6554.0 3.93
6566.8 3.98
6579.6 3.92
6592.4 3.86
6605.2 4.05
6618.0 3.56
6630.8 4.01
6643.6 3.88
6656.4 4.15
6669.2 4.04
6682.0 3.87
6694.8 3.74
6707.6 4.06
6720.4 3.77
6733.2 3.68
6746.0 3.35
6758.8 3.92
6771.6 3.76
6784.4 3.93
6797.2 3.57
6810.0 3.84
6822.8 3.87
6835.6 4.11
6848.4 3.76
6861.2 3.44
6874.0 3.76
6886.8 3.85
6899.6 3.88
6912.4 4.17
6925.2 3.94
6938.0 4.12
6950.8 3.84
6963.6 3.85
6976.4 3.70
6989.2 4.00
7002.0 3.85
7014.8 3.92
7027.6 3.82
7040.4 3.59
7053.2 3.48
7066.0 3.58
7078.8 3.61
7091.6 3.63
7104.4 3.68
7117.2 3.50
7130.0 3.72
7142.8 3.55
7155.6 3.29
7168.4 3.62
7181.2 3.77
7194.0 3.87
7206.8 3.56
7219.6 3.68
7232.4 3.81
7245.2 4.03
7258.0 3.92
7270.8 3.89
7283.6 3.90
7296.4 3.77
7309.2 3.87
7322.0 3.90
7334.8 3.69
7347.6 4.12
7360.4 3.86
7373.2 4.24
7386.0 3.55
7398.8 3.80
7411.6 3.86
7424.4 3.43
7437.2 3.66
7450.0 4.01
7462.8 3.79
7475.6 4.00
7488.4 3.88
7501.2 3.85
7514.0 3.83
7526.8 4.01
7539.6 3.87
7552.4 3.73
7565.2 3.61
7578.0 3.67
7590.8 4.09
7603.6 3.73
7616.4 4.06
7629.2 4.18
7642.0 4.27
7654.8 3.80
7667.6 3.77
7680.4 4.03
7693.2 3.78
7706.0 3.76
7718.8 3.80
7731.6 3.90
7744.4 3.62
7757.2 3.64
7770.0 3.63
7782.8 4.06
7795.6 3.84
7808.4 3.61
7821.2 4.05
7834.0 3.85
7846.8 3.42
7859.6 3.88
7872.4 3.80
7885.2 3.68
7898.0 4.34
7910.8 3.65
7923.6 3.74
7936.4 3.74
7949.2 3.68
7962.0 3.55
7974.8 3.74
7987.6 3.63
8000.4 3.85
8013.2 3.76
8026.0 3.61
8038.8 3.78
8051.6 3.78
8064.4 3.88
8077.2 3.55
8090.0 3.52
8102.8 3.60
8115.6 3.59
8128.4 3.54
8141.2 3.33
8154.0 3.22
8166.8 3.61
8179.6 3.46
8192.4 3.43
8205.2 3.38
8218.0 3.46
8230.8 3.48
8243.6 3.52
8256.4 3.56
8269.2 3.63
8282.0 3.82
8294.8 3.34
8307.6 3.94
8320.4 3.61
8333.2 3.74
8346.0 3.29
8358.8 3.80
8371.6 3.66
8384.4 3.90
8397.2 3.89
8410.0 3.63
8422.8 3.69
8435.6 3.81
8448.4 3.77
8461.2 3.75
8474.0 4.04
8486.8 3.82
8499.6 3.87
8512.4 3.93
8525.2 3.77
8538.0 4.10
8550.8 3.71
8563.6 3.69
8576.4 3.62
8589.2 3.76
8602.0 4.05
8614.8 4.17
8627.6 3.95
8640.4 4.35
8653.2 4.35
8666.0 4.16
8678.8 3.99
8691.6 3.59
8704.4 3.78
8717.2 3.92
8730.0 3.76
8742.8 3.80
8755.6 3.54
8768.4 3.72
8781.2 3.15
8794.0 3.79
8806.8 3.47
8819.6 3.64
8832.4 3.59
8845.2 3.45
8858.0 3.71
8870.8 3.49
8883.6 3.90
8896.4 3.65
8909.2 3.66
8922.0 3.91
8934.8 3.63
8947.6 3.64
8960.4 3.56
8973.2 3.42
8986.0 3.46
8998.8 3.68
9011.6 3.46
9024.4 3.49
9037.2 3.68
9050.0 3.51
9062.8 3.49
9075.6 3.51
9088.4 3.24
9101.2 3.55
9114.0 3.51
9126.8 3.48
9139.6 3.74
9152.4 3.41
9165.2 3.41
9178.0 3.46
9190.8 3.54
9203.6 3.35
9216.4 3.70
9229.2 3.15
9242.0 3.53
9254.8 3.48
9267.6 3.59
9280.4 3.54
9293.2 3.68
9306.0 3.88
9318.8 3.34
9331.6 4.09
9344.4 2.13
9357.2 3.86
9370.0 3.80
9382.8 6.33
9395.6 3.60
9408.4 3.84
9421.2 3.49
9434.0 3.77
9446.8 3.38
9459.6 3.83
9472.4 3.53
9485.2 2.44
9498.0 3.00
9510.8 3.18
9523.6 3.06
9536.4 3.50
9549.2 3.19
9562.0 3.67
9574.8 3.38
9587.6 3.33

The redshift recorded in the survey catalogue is 0.144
